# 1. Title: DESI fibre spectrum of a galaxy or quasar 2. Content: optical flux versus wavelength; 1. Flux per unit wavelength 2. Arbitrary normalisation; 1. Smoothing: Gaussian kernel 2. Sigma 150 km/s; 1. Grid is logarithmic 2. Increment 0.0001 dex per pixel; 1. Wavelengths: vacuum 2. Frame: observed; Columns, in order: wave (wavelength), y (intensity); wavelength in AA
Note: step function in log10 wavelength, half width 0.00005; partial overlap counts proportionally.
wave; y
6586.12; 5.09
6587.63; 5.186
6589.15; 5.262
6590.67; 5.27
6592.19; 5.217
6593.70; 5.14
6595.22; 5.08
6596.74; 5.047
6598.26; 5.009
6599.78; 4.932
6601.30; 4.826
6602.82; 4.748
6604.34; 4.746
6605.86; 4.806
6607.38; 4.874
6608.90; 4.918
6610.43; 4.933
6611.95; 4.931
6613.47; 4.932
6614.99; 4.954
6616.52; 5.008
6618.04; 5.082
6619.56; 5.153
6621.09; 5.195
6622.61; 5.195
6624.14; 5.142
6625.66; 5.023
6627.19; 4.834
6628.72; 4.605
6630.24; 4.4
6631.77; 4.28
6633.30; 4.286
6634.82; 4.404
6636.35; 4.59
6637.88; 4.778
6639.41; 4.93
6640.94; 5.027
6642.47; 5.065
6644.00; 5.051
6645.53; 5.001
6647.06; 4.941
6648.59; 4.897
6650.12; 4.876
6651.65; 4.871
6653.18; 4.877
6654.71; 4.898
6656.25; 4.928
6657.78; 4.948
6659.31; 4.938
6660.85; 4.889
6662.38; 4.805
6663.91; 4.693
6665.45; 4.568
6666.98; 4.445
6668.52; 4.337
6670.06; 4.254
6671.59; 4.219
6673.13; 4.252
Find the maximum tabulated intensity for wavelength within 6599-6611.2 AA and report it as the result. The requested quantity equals 4.933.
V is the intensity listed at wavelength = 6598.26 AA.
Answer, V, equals 5.009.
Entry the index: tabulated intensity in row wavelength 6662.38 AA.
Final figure 4.805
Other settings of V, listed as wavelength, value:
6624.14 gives 5.142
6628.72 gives 4.605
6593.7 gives 5.14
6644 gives 5.051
